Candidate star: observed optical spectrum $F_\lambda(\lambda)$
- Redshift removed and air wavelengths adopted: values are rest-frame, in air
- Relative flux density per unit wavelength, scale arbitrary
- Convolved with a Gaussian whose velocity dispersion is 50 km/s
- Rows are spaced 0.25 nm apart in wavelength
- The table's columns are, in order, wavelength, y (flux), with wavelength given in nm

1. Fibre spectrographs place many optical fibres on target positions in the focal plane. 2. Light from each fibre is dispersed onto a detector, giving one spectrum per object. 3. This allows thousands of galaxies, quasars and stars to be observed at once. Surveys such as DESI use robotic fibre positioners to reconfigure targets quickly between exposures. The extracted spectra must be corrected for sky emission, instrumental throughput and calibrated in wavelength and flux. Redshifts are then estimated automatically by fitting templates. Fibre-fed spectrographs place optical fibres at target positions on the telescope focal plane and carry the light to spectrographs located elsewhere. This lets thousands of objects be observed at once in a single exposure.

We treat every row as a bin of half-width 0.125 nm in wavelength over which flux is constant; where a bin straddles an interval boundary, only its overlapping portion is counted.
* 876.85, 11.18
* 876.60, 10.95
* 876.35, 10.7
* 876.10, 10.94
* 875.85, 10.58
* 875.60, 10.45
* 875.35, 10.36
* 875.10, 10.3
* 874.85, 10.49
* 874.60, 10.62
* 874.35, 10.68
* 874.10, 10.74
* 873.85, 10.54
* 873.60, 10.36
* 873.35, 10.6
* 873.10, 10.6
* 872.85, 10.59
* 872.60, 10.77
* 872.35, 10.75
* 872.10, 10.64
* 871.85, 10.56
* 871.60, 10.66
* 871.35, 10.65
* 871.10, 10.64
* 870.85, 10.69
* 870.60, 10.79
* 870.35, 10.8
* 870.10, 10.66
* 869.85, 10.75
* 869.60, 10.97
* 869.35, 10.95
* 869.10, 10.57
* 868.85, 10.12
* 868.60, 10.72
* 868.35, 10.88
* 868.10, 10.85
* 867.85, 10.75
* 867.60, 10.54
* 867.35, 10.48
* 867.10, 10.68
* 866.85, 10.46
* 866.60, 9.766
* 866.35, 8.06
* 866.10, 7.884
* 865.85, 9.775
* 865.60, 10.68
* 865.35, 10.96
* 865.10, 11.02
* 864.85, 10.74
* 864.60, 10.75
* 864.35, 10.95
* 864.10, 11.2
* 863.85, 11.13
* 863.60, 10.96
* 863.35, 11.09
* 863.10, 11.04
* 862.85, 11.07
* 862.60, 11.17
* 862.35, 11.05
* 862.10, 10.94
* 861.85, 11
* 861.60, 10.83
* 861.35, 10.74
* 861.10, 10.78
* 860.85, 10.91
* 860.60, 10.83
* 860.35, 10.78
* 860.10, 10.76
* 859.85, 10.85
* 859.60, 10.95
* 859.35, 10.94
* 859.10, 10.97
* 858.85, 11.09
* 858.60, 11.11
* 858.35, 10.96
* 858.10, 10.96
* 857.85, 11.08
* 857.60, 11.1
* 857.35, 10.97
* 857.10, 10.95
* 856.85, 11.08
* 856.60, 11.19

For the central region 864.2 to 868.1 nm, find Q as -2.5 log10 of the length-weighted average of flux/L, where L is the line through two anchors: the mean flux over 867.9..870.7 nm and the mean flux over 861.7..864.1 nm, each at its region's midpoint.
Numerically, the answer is 0.065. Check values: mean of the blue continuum 11.1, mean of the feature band 10.3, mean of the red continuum 10.7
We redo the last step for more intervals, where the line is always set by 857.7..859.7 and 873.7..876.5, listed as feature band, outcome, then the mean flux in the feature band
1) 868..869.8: 0.00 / 10.7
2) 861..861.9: 0.01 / 10.8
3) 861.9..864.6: -0.02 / 11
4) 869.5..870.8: -0.01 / 10.8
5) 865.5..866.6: 0.18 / 9.14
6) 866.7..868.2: 0.02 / 10.6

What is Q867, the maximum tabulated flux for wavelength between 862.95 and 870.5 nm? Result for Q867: 11.2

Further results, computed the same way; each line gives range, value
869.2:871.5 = 10.97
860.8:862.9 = 11.17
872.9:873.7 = 10.6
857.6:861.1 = 11.11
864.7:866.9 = 11.02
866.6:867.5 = 10.68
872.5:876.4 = 10.94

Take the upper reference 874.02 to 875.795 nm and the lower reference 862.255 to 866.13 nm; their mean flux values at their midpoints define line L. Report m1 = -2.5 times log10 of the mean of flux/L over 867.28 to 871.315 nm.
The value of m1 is 0.00 mag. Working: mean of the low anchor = 10.8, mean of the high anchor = 10.5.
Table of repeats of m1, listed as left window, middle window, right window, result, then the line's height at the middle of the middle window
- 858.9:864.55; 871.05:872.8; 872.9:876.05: -0.005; 10.6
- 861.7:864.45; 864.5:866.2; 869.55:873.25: 0.069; 11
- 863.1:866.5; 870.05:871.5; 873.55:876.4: -0.021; 10.5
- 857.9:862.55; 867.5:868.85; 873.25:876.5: 0.004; 10.7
